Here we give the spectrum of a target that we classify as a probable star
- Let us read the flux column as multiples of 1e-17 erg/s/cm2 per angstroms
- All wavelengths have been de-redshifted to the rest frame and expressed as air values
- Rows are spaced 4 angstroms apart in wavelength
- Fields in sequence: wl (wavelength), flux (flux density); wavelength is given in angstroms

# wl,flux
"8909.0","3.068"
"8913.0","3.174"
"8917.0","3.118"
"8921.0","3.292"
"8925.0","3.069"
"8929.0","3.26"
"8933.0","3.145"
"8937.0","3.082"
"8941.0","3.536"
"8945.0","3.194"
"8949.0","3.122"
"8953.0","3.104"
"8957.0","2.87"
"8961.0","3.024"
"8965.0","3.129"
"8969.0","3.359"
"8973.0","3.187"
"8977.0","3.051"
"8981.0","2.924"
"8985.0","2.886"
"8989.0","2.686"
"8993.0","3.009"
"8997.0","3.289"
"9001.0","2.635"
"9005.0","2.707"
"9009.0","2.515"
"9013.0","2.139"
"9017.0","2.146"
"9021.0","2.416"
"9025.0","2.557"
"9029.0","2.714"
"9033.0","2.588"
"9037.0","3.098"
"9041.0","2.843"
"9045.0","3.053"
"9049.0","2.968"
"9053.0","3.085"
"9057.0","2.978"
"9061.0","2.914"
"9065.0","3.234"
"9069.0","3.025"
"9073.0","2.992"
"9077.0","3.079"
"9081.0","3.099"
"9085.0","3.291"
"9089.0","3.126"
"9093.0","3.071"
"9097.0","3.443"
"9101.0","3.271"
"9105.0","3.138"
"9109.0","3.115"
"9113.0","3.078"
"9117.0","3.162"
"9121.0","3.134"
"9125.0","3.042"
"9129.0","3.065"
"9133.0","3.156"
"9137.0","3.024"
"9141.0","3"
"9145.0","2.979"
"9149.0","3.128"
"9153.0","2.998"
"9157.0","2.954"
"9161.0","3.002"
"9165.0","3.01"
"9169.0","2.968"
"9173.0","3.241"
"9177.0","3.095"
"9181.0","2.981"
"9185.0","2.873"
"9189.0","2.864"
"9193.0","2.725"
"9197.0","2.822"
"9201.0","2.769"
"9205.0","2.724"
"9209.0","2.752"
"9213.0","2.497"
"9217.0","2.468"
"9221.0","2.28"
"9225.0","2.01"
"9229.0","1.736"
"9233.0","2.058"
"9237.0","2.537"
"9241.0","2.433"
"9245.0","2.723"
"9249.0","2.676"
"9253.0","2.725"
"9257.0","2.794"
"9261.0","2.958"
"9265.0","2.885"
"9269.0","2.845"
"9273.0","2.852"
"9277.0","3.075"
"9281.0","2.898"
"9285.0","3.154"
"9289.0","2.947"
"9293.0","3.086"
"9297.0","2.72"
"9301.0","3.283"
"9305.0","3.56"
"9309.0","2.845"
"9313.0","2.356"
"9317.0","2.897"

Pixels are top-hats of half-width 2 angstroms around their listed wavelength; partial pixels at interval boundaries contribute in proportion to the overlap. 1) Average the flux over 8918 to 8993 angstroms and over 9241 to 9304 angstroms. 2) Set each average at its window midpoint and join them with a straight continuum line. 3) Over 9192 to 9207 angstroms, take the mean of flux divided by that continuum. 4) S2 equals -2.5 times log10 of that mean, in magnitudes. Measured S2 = 0.07 mag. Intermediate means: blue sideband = 3.1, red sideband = 2.9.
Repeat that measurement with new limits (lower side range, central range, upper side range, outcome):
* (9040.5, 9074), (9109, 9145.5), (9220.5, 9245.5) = -0.14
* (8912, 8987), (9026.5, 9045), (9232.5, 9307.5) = 0.09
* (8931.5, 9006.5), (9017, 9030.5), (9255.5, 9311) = 0.21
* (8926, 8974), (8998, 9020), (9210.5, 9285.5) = 0.23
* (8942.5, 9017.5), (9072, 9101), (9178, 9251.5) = -0.15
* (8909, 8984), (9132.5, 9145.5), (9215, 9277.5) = -0.10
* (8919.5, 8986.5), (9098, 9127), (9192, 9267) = -0.13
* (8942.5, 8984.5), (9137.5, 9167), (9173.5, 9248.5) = -0.11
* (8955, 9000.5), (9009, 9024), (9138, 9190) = 0.30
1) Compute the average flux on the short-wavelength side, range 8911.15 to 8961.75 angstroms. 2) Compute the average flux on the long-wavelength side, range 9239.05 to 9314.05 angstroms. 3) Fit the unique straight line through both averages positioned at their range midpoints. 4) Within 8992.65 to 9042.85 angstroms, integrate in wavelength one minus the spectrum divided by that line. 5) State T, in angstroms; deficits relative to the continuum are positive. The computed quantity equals 7.13 angstroms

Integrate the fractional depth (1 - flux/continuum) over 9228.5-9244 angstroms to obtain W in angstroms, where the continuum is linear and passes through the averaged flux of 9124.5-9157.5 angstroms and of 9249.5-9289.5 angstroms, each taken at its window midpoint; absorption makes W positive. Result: 3.53 angstroms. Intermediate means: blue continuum 3.04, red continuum 2.9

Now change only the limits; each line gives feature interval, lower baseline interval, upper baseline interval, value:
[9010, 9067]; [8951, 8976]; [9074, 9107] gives 7.1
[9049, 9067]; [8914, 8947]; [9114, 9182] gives 0.4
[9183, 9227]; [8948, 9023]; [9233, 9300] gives 3.2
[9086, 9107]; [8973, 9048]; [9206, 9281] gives -4.1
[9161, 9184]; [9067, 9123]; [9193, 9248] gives -2.7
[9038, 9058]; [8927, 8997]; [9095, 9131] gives 0.9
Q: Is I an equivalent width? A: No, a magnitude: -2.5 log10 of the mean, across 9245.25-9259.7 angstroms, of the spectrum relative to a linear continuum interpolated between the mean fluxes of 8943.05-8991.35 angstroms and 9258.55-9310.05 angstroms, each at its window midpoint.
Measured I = 0.10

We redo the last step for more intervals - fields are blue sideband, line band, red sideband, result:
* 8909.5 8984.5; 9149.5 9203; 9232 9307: 0.00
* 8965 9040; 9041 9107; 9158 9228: -0.12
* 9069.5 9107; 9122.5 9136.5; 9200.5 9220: -0.04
